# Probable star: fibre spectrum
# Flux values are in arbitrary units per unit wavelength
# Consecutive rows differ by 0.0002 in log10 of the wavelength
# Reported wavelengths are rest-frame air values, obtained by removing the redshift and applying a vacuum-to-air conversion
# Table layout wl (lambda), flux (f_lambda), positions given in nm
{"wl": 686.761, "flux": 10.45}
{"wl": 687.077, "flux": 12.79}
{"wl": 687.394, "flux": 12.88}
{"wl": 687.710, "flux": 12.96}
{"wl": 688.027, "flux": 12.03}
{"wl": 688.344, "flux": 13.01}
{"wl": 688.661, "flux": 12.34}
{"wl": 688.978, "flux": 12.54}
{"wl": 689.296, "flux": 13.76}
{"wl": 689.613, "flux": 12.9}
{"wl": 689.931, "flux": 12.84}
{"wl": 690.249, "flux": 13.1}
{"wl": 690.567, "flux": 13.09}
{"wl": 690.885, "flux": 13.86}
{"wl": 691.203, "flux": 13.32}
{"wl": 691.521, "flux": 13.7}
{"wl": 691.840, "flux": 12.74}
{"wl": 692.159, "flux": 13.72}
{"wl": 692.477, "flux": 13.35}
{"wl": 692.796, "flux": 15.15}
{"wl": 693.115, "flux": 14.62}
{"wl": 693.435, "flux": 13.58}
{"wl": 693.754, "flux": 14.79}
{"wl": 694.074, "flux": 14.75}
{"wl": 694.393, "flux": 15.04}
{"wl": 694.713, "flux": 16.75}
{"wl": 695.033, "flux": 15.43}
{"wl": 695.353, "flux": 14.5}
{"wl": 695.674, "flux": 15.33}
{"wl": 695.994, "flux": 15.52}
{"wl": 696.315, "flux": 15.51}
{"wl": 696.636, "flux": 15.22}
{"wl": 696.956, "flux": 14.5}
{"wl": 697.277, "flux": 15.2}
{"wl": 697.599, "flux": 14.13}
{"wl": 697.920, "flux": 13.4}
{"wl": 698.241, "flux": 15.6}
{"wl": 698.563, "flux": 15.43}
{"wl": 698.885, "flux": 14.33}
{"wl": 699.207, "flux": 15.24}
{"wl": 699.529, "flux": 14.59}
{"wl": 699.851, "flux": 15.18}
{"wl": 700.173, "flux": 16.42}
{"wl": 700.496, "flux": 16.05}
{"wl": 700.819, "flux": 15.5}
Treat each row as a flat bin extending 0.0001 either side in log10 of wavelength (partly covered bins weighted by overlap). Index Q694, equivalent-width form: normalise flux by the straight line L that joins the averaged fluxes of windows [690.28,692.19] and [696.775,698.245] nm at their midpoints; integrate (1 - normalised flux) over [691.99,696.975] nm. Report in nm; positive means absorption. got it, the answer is -0.33 nm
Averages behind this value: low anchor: 13.4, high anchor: 14.5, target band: 14.9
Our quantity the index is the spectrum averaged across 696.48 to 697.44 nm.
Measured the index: 15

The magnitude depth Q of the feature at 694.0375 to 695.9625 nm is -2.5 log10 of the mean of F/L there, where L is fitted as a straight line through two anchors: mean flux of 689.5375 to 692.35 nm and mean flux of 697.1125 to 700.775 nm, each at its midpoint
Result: -0.087 mag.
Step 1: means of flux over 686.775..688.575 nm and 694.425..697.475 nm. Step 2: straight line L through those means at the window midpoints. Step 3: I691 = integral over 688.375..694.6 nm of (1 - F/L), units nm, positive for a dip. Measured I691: 0.07 nm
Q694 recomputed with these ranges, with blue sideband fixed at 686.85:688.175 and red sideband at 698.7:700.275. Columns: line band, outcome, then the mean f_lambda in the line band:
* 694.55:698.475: -0.17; 15.1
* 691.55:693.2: -0.03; 13.9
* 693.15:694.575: -0.07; 14.6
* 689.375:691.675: -0.01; 13.3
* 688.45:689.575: 0.00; 12.9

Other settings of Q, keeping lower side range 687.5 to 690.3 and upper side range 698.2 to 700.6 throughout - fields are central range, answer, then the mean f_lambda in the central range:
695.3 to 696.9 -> -0.05 mag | 15.2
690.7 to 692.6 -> 0.00 mag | 13.5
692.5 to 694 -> -0.04 mag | 14.4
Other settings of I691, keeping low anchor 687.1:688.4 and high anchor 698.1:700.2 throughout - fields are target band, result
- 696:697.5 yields -0.05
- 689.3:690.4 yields 0.01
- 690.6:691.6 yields -0.01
